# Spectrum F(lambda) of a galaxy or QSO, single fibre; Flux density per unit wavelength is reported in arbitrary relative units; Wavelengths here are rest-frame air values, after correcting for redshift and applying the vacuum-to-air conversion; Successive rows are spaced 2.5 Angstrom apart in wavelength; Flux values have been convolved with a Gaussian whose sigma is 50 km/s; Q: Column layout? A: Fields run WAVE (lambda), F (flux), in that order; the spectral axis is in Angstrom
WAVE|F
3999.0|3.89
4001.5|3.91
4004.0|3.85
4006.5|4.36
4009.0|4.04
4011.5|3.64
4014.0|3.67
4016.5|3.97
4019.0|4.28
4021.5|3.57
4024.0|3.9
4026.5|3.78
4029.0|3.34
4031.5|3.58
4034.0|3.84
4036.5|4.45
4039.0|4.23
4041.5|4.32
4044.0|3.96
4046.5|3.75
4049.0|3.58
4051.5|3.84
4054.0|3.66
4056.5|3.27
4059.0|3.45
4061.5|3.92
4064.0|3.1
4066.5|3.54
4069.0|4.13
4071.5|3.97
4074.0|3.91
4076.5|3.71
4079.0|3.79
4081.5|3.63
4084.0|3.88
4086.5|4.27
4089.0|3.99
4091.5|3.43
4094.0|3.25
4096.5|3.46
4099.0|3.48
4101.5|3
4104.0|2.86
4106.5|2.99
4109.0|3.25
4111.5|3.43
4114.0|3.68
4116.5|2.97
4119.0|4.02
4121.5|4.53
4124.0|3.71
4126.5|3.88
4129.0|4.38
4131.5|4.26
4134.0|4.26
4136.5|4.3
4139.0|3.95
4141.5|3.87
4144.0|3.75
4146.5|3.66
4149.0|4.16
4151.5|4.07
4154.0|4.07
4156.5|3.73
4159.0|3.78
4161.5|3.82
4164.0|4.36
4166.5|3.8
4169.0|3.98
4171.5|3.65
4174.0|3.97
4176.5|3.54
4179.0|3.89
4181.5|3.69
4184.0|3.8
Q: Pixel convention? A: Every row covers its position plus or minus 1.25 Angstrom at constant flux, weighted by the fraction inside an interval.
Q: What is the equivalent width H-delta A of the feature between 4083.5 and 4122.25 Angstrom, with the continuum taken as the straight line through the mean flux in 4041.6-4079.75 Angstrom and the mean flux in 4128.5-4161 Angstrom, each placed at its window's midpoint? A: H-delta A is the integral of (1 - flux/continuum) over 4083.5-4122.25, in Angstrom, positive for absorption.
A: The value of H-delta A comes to 3.5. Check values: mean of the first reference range 3.72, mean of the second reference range 4.01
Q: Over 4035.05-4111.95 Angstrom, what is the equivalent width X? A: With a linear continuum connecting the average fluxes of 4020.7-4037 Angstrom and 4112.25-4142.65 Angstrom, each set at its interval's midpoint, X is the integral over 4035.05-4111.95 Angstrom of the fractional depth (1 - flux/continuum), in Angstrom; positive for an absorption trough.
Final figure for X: 3.7 Angstrom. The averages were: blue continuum 3.75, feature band 3.66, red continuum 3.98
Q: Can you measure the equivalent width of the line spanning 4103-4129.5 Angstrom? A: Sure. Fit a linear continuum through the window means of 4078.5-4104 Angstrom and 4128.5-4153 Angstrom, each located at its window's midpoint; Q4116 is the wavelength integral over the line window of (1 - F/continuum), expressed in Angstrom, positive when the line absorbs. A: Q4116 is 1.6 Angstrom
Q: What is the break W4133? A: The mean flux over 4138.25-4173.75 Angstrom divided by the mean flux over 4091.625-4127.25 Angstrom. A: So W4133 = 1.1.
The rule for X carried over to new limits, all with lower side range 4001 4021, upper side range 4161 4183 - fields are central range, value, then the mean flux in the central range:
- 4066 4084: 0.4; 3.83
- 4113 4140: -0.8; 4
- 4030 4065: 1.3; 3.78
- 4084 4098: 0.8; 3.69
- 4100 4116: 2.9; 3.2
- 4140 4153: -0.1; 3.91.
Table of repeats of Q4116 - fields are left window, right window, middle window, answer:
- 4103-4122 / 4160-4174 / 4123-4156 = -3.1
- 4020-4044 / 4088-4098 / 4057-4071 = 0.3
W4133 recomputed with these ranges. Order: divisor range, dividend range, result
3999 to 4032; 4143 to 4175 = 1.02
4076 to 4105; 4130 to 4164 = 1.12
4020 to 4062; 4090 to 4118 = 0.86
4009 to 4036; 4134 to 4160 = 1.04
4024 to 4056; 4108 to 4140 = 1.01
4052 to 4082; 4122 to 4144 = 1.11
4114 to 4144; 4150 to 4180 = 0.98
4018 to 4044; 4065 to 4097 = 0.96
